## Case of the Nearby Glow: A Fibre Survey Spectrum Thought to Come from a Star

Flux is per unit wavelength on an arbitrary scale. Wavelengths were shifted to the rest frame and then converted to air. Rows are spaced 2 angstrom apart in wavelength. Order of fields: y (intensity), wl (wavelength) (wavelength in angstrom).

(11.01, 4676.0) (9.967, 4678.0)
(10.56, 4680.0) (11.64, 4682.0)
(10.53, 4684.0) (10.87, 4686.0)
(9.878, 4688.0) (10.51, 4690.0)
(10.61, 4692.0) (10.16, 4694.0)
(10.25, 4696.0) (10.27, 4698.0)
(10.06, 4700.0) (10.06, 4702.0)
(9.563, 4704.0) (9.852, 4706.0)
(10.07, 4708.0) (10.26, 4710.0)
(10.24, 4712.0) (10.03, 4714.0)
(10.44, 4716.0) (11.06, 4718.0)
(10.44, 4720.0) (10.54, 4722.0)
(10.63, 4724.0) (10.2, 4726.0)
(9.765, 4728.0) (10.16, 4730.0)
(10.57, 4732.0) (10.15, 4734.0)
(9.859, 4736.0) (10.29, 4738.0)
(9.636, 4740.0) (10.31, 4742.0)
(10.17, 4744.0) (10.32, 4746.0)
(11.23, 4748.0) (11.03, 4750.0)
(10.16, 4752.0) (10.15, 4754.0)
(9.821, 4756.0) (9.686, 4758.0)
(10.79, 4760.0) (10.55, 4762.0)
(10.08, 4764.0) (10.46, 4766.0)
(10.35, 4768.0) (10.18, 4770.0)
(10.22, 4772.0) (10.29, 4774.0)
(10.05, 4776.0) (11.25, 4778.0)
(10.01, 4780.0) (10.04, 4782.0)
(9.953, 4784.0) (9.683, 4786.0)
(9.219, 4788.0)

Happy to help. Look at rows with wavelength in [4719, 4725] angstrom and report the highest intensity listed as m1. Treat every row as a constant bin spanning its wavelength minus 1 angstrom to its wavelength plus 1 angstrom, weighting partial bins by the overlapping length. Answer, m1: 10.63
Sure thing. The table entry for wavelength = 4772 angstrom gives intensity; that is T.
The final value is 10.22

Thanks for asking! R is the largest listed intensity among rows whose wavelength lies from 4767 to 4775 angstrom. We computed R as 10.35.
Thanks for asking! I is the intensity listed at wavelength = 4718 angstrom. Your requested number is 11.06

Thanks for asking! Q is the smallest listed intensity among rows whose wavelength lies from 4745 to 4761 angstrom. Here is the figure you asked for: 9.686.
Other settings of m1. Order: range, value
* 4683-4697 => 10.87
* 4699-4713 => 10.26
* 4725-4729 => 10.2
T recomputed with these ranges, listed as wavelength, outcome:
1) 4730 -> 10.16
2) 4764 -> 10.08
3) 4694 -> 10.16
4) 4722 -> 10.54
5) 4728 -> 9.765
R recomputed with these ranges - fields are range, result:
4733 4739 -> 10.29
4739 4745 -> 10.31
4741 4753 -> 11.23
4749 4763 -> 11.03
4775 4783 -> 11.25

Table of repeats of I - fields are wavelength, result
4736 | 9.859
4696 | 10.25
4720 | 10.44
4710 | 10.26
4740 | 9.636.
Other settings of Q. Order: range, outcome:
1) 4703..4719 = 9.563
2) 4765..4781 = 10.01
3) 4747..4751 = 11.03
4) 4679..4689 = 9.878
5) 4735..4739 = 9.859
